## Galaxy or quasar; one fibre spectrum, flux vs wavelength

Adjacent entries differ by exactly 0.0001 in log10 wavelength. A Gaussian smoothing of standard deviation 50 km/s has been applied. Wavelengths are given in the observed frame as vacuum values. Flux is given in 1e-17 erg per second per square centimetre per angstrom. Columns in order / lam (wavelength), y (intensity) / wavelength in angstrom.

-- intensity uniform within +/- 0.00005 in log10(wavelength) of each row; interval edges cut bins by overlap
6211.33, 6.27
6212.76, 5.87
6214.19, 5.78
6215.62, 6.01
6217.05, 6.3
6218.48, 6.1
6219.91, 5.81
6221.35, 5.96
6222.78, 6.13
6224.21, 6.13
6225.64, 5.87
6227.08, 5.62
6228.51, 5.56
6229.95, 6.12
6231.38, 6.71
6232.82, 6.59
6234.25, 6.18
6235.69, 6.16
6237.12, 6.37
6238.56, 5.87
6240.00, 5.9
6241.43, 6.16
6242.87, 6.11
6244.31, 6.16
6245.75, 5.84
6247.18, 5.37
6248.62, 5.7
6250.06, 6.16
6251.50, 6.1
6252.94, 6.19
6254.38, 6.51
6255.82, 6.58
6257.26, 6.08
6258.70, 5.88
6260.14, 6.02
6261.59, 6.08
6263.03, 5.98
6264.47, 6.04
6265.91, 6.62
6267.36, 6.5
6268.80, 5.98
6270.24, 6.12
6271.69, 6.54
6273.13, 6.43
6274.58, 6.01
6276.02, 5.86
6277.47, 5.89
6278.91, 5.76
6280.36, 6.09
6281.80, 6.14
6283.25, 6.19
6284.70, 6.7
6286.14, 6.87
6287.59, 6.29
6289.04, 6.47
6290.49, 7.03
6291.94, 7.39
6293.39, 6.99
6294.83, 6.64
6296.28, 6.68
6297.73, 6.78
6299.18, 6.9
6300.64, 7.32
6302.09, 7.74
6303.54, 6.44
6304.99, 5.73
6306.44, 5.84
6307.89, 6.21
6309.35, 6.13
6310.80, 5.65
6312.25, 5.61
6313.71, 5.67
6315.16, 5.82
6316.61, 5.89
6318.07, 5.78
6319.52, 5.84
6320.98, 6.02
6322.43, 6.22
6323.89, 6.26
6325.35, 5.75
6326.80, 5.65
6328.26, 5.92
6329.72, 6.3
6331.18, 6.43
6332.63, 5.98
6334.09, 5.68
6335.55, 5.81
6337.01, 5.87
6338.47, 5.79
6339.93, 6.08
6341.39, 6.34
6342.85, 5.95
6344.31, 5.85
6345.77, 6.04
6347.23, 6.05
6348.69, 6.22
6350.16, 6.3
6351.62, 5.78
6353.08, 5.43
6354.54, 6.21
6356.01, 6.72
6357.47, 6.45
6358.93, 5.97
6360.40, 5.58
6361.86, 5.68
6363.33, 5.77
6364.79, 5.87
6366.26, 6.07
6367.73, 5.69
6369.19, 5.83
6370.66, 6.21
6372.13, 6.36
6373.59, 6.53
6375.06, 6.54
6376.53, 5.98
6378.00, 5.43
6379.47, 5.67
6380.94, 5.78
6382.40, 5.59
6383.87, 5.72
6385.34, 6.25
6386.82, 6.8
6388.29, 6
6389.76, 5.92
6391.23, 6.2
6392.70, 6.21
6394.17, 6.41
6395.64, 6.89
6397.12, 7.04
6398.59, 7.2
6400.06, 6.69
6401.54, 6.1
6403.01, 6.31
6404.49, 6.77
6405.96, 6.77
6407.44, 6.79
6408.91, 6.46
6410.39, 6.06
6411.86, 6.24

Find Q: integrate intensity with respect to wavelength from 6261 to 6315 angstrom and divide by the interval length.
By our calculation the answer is 6.36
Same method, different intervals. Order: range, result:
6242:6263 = 6.05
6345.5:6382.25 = 6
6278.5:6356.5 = 6.21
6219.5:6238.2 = 6.09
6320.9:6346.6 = 6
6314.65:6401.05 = 6.07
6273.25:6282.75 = 5.99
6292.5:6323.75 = 6.29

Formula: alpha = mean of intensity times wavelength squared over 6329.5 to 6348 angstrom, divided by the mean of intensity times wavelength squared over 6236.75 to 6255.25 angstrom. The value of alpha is 1.03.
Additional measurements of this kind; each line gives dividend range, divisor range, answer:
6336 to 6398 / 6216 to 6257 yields 1.04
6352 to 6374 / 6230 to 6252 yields 1.03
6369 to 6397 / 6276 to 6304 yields 0.95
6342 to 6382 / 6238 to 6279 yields 1.02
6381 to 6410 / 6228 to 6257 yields 1.10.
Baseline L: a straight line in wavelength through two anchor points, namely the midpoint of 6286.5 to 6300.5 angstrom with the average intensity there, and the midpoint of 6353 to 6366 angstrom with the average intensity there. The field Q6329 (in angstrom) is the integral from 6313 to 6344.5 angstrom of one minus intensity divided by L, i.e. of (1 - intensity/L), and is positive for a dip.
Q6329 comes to 2.1 angstrom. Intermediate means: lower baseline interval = 6.82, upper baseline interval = 5.99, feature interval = 5.95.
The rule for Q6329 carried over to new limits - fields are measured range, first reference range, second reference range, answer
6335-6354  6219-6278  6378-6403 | 0.73 angstrom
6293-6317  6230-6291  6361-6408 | -0.59 angstrom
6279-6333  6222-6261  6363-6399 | -1.68 angstrom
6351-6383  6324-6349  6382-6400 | 1.25 angstrom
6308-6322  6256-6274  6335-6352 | 0.53 angstrom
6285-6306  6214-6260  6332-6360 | -2.60 angstrom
